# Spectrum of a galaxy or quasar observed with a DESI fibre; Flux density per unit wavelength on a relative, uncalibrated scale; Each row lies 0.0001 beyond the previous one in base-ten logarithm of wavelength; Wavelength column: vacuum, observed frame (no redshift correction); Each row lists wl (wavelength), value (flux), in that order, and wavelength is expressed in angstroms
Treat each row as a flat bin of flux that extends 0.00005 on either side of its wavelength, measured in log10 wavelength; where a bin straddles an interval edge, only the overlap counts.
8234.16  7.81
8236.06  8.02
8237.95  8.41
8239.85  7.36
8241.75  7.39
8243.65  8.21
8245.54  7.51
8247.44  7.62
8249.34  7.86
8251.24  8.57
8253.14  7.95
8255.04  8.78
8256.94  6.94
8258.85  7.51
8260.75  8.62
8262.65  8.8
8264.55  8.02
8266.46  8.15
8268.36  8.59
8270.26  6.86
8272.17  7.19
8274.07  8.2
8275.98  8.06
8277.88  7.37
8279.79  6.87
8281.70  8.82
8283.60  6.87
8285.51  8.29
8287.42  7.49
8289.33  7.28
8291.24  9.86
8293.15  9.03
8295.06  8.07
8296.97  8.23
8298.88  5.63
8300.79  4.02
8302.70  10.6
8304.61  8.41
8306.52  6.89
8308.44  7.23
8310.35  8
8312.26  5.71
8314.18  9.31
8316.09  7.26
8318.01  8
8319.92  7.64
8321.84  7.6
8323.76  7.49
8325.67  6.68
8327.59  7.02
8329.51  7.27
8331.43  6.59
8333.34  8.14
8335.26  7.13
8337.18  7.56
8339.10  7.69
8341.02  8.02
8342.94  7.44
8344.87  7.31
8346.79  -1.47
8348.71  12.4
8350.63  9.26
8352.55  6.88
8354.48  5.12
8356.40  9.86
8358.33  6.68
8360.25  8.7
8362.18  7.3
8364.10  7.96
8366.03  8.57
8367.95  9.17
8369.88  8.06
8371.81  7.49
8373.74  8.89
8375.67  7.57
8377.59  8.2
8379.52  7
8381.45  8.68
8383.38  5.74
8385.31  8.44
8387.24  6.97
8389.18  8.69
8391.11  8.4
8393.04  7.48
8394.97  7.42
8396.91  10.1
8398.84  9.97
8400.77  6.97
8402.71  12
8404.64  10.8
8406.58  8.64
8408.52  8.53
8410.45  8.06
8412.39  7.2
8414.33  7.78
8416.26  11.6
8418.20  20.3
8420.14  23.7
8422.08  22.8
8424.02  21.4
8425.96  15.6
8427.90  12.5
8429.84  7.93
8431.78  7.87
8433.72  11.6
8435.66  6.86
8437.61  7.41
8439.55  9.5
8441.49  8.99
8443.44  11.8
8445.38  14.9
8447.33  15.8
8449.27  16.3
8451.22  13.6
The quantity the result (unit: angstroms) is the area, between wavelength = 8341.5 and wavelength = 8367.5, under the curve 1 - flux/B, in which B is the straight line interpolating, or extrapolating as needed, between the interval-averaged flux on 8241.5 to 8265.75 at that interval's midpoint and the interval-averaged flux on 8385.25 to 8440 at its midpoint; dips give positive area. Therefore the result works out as 6.5 angstroms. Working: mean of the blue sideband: 8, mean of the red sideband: 11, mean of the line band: 7.43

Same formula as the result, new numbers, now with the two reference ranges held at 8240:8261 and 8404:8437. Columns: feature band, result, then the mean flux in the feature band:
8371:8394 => 7.3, 7.8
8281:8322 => 6.7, 7.73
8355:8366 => 2.9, 8.02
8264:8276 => 0.8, 7.84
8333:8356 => 7.2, 7.16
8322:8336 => 3.9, 7.22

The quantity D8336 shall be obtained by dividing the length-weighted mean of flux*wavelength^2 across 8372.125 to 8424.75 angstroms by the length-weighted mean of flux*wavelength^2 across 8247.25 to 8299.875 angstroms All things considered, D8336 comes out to 1.36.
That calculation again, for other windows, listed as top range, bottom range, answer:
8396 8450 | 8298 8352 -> 1.68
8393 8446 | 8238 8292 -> 1.51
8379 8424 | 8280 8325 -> 1.41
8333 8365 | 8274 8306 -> 0.96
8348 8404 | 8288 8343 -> 1.11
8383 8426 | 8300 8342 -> 1.53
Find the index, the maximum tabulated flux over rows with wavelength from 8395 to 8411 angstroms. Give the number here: 12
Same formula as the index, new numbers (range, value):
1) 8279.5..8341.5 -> 10.6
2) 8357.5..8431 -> 23.7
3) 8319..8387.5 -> 12.4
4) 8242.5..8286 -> 8.82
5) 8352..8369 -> 9.86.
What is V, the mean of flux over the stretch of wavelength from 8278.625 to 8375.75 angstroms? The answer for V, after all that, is 7.6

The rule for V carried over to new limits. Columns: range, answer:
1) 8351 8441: 9.75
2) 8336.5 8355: 7.06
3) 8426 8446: 10.1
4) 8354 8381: 7.96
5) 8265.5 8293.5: 7.9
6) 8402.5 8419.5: 10.7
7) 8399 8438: 12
